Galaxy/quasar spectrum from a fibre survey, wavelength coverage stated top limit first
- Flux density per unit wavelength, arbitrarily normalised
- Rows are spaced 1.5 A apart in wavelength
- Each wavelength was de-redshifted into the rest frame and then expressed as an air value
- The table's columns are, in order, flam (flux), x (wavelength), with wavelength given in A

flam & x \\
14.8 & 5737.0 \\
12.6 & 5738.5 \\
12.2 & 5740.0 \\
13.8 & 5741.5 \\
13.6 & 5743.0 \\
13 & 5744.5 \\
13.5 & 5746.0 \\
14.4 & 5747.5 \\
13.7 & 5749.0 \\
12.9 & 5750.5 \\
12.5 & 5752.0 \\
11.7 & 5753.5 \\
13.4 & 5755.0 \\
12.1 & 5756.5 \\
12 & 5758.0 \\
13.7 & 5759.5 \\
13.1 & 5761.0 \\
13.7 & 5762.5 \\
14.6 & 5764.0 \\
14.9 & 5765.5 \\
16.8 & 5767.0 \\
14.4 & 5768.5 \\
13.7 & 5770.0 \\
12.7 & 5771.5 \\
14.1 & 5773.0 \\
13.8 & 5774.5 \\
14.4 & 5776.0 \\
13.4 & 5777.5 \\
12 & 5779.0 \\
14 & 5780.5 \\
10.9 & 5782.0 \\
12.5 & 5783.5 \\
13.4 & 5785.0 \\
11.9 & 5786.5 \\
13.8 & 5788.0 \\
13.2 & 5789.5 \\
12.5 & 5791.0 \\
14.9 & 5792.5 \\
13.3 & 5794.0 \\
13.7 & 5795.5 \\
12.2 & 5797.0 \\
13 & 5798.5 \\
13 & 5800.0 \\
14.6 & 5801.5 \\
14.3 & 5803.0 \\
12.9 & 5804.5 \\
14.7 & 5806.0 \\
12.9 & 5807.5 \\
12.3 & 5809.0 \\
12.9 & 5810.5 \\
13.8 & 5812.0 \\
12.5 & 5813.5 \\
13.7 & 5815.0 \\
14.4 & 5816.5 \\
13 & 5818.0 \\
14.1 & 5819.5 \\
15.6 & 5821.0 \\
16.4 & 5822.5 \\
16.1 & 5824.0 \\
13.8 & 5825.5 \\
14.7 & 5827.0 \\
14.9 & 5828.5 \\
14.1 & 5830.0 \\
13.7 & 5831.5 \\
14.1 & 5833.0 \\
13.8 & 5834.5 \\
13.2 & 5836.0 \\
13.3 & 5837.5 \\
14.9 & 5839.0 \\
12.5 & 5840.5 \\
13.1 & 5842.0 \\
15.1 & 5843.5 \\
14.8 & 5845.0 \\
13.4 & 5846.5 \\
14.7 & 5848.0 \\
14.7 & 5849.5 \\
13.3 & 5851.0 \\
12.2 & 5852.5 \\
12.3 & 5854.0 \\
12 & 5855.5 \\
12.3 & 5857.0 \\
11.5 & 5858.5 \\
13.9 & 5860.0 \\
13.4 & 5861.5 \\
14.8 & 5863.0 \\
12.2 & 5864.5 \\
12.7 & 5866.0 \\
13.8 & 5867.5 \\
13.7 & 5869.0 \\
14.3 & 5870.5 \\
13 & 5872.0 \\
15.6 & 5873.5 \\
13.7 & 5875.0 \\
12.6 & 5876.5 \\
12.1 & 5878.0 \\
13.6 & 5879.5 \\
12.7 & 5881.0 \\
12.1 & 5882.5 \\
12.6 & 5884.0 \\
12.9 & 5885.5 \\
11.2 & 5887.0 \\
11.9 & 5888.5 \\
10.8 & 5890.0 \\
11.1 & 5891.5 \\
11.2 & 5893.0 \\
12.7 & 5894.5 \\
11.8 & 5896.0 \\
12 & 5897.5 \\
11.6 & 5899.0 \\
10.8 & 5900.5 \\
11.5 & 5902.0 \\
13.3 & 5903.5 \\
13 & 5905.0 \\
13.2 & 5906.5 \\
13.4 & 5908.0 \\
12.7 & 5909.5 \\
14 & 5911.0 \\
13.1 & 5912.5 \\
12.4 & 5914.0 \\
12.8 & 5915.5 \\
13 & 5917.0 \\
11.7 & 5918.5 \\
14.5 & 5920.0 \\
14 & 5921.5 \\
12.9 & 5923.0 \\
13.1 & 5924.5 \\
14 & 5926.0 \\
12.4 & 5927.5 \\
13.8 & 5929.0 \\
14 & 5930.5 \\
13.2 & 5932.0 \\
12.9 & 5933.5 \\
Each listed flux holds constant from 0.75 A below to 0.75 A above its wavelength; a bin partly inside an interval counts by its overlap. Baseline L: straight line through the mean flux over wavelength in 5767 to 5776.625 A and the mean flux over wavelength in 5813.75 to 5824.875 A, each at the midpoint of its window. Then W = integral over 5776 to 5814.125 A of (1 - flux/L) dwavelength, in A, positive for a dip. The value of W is 3.1 A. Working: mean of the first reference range 14.1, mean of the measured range 13.2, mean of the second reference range 14.6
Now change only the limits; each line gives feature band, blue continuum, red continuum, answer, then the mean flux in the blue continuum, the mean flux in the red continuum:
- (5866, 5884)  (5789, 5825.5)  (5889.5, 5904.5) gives -1.6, 13.8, 11.7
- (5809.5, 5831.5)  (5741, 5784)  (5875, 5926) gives -2.0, 13.4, 12.5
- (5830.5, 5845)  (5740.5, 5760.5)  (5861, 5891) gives -0.9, 13.1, 13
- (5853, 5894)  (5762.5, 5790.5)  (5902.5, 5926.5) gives 1.7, 13.6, 13.2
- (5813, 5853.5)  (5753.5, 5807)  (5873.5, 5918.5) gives -3.4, 13.4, 12.4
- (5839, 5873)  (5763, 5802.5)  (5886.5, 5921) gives -1.5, 13.5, 12.4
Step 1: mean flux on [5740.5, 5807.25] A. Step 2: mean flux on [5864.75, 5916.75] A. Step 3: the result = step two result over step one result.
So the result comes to 0.94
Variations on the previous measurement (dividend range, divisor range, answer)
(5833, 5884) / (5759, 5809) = 0.99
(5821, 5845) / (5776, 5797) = 1.10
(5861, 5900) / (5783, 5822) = 0.94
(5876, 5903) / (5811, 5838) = 0.84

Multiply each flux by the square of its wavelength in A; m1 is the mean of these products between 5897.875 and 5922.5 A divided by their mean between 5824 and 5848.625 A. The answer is 0.93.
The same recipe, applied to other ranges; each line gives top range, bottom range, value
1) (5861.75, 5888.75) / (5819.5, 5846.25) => 0.93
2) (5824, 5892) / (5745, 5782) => 1.02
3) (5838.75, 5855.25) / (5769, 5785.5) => 1.06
